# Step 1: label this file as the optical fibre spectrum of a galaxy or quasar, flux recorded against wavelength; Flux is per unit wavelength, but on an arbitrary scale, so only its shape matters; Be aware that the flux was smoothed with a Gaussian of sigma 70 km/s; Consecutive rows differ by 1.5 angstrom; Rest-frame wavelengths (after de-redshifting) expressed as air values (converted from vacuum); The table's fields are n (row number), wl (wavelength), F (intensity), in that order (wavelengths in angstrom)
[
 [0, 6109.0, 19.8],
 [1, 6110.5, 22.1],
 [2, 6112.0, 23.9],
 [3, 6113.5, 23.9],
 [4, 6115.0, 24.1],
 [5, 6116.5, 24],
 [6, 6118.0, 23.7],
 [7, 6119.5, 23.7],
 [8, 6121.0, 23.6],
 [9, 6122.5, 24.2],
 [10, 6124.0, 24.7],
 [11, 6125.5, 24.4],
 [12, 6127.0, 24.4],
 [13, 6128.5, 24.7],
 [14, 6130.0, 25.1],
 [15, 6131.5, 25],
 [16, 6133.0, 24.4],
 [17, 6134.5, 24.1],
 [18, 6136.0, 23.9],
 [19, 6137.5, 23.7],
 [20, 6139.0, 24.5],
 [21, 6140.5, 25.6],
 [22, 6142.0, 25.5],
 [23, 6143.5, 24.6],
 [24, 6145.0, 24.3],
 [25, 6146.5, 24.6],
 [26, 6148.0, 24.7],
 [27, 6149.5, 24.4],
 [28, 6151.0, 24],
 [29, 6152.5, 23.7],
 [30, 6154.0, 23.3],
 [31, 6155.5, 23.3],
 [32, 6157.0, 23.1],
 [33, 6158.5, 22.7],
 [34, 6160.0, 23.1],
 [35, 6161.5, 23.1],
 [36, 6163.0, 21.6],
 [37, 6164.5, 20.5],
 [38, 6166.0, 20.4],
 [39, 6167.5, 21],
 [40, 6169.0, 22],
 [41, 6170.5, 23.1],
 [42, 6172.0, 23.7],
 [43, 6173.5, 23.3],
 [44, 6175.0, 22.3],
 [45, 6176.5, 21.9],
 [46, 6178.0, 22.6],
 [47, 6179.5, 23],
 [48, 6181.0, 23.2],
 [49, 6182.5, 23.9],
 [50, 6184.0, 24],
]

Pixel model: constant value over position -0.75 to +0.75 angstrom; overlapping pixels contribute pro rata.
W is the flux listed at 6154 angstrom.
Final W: 23.3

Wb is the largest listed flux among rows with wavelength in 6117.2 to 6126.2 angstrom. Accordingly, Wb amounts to 24.7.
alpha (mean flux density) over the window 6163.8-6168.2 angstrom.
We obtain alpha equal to 20.6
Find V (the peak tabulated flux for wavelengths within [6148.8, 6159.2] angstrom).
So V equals 24.4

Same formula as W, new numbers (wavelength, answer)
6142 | 25.5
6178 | 22.6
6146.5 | 24.6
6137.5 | 23.7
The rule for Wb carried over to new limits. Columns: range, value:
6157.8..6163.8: 23.1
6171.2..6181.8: 23.7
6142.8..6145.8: 24.6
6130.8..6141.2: 25.6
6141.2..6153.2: 25.5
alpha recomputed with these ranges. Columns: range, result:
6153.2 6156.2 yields 23.3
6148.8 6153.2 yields 24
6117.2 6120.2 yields 23.7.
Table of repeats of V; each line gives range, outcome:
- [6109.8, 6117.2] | 24.1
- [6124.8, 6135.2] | 25.1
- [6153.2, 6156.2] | 23.3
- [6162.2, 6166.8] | 21.6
